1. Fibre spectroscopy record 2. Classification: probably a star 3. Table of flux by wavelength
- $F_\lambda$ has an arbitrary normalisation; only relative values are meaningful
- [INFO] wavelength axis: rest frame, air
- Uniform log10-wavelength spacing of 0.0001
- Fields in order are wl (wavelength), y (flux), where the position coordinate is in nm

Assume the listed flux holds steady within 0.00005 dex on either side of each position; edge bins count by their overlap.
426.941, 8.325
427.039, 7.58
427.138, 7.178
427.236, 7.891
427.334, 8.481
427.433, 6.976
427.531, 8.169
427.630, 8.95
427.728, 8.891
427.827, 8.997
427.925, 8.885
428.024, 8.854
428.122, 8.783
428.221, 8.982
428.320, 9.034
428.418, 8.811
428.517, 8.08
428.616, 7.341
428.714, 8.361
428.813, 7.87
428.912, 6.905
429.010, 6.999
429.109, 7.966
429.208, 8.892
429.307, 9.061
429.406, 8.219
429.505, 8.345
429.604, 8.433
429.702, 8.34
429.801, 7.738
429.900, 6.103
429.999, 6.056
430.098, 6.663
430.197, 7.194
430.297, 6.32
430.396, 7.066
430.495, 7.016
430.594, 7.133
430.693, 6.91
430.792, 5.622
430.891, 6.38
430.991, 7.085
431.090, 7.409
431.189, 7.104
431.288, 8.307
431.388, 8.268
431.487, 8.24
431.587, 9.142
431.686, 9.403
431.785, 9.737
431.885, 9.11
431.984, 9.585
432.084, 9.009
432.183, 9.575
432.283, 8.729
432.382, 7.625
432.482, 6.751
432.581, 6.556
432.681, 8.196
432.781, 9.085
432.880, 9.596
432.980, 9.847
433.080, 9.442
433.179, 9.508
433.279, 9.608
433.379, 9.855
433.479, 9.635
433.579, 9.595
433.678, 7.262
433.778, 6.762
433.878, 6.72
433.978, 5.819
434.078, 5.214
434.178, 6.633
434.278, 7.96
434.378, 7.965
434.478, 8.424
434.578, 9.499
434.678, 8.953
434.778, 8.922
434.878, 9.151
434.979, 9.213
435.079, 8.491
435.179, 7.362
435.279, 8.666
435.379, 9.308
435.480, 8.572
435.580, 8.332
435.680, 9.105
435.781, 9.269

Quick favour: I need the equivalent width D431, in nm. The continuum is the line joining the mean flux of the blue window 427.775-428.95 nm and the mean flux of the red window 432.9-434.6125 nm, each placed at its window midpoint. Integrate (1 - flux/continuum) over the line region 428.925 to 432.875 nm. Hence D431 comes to 0.23 nm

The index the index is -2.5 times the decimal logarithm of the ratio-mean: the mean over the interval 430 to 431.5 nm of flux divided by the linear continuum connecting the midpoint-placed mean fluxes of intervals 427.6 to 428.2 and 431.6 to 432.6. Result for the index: 0.24 mag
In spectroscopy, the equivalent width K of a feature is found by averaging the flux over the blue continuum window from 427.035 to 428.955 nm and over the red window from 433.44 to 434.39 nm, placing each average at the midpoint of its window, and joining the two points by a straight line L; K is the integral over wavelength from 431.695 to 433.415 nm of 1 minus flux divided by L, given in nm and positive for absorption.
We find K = -0.322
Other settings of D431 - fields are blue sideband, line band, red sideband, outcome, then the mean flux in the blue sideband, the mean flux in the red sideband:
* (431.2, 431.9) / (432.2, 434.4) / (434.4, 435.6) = 0.16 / 8.77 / 8.73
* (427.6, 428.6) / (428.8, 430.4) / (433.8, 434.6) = 0.16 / 8.77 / 7.18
